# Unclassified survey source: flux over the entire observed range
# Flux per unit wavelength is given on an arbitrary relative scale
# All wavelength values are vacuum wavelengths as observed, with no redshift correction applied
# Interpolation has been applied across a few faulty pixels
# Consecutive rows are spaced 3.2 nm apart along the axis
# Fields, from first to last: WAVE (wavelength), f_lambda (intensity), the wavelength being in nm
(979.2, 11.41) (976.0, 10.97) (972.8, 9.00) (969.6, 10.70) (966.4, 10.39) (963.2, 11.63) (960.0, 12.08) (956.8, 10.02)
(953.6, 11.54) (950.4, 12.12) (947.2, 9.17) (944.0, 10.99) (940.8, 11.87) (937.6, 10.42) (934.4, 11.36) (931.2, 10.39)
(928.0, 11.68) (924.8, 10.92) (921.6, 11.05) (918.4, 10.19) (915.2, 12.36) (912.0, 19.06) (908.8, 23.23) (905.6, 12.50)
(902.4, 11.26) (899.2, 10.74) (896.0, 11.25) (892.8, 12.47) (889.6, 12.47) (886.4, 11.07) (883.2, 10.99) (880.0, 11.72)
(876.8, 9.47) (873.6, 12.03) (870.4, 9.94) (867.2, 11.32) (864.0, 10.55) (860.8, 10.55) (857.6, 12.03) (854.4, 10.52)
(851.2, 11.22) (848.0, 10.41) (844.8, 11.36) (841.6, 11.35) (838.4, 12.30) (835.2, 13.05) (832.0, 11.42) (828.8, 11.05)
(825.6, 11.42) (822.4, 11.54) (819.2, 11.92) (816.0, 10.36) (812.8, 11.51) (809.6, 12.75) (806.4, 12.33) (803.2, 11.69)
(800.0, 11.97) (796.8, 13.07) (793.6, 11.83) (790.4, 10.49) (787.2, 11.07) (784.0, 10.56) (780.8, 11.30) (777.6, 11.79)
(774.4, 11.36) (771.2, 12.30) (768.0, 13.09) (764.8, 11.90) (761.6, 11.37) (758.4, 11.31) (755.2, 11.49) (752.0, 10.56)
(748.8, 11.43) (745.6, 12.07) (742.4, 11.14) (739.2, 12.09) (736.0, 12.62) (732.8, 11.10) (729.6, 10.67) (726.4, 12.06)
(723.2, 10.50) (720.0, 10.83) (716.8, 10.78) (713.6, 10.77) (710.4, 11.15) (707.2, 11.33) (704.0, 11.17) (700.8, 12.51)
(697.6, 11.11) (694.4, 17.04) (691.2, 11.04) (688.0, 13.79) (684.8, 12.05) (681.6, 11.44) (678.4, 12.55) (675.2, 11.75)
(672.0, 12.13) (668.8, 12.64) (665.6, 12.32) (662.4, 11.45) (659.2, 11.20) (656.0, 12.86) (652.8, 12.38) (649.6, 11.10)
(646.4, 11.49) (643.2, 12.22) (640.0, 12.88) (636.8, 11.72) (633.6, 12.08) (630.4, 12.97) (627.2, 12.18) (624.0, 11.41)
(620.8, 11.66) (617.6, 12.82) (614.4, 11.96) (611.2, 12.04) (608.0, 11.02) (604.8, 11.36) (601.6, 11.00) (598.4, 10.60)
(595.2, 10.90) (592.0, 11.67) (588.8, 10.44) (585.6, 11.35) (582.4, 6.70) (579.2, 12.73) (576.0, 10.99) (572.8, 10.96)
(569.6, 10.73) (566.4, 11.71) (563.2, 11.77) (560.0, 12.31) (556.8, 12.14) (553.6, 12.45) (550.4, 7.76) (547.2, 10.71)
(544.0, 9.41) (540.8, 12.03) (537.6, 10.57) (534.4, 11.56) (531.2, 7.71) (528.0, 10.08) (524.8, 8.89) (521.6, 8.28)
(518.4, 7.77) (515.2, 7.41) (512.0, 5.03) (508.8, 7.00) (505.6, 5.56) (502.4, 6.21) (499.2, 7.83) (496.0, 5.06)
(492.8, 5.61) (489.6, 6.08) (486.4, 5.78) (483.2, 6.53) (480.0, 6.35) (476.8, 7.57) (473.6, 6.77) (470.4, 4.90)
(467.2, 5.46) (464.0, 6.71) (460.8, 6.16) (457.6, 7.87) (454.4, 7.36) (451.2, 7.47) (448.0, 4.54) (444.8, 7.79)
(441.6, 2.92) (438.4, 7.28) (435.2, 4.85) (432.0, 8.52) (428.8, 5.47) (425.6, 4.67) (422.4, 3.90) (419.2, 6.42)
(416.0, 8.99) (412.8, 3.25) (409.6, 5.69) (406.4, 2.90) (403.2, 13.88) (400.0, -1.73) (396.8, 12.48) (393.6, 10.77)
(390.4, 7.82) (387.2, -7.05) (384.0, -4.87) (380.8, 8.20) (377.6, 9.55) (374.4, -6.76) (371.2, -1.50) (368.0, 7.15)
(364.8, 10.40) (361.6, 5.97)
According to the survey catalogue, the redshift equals 0.385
